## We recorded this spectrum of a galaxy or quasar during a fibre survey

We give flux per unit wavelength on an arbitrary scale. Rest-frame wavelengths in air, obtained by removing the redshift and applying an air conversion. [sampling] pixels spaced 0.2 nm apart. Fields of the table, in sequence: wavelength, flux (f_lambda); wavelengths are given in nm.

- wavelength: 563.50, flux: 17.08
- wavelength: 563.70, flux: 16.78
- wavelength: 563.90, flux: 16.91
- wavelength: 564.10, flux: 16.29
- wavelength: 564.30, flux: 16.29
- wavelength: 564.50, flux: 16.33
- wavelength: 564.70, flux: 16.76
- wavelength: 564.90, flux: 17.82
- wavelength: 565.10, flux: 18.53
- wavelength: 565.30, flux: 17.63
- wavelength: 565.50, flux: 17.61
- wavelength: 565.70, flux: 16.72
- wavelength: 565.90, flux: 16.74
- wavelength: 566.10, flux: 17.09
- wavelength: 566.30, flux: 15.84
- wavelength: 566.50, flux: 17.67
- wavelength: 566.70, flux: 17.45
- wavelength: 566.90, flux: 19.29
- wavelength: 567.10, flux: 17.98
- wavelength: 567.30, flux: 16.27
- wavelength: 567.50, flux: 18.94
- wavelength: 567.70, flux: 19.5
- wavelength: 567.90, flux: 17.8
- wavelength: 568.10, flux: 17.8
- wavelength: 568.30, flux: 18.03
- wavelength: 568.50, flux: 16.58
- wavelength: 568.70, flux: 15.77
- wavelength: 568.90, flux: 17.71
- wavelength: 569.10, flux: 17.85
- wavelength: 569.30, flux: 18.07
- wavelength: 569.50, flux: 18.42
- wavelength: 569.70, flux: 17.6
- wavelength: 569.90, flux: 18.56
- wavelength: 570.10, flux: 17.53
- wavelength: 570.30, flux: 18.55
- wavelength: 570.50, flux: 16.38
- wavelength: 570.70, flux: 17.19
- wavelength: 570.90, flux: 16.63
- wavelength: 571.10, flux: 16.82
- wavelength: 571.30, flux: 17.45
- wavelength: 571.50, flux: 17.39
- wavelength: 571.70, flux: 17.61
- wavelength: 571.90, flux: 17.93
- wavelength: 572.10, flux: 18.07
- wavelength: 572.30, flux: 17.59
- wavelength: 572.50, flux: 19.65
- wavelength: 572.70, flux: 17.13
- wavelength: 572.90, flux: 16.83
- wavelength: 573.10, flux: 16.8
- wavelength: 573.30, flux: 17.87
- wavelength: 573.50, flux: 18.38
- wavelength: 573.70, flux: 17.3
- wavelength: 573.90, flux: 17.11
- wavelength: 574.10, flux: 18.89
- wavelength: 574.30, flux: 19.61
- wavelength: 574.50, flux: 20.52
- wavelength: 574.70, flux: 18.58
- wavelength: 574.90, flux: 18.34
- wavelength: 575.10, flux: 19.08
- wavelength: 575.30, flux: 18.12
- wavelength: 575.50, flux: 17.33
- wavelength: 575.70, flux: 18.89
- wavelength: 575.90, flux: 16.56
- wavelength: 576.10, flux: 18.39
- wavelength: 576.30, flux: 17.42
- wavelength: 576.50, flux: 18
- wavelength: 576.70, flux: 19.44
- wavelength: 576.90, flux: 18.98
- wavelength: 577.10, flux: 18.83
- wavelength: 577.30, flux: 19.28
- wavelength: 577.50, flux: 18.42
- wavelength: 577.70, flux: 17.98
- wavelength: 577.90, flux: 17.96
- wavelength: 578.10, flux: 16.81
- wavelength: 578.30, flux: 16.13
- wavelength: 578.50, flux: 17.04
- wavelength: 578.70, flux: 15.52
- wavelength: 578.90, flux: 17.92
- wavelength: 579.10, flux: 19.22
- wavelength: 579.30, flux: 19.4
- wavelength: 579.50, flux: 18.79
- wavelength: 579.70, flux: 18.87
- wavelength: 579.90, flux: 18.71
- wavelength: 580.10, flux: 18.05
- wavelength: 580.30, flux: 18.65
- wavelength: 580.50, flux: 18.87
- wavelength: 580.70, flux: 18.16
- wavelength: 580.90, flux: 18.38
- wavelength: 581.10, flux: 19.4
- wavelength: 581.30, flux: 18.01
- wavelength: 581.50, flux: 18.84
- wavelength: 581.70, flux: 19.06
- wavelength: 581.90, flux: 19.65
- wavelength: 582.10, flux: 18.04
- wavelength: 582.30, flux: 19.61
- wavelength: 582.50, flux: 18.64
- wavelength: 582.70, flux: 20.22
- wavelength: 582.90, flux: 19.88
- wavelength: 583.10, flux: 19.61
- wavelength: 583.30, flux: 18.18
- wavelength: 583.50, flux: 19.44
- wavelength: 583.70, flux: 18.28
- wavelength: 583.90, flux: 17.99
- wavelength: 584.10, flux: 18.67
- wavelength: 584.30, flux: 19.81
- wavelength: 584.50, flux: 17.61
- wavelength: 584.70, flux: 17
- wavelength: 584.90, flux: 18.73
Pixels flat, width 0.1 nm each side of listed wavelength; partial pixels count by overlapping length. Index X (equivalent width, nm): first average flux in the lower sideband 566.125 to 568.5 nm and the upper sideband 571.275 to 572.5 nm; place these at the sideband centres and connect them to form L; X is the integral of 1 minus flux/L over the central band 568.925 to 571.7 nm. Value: 0.04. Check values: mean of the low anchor 17.8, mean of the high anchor 17.8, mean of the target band 17.6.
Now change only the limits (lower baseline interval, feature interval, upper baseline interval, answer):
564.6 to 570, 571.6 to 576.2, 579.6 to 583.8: 0.02 nm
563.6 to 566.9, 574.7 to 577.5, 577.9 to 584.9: -0.05 nm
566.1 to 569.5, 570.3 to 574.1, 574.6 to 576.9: 0.10 nm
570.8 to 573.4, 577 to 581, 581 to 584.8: 0.05 nm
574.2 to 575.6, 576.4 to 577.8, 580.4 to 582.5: 0.01 nm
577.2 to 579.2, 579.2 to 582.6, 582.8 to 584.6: -0.10 nm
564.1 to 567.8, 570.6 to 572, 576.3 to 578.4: 0.04 nm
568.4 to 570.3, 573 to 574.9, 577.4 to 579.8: -0.07 nm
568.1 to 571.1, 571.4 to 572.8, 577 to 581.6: -0.02 nm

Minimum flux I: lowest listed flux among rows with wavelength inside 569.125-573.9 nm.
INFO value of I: 16.38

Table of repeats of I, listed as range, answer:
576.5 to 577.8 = 17.98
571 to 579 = 15.52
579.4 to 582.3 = 18.01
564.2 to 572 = 15.77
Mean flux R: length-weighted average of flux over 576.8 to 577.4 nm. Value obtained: 19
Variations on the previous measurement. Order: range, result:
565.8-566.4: 16.6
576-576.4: 17.9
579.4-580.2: 18.6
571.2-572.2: 17.7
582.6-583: 20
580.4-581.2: 18.7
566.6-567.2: 18.2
